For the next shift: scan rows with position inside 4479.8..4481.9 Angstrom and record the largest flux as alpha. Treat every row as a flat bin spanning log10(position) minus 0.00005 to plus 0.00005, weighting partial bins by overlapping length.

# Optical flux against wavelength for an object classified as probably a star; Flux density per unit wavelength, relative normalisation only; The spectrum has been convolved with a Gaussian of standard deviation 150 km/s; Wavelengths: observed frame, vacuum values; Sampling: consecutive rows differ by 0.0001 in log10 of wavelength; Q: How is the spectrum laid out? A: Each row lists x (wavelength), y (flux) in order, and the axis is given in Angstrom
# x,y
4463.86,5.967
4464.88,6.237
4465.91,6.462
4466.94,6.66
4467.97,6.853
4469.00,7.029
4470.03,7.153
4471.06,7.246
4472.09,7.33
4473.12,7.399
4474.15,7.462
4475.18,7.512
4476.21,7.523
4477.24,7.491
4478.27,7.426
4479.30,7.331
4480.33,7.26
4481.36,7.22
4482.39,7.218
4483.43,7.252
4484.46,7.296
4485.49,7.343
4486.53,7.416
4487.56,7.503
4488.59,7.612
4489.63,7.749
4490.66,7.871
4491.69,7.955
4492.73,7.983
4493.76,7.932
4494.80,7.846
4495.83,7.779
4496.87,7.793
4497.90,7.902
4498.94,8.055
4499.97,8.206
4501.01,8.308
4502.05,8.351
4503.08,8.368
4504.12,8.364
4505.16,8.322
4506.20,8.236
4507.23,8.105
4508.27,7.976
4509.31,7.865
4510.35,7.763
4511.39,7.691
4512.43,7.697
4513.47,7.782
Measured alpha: 7.26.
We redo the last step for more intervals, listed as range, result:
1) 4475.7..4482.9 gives 7.523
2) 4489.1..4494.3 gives 7.983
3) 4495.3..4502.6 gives 8.351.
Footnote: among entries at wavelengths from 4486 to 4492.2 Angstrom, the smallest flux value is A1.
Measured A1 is 7.416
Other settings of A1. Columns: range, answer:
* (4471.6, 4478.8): 7.33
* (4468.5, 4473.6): 7.029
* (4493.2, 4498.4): 7.779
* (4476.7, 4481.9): 7.22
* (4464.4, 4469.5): 6.237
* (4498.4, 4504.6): 8.055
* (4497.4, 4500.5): 7.902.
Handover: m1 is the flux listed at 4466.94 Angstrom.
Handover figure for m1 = 6.66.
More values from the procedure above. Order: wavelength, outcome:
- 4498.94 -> 8.055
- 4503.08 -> 8.368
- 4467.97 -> 6.853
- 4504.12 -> 8.364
